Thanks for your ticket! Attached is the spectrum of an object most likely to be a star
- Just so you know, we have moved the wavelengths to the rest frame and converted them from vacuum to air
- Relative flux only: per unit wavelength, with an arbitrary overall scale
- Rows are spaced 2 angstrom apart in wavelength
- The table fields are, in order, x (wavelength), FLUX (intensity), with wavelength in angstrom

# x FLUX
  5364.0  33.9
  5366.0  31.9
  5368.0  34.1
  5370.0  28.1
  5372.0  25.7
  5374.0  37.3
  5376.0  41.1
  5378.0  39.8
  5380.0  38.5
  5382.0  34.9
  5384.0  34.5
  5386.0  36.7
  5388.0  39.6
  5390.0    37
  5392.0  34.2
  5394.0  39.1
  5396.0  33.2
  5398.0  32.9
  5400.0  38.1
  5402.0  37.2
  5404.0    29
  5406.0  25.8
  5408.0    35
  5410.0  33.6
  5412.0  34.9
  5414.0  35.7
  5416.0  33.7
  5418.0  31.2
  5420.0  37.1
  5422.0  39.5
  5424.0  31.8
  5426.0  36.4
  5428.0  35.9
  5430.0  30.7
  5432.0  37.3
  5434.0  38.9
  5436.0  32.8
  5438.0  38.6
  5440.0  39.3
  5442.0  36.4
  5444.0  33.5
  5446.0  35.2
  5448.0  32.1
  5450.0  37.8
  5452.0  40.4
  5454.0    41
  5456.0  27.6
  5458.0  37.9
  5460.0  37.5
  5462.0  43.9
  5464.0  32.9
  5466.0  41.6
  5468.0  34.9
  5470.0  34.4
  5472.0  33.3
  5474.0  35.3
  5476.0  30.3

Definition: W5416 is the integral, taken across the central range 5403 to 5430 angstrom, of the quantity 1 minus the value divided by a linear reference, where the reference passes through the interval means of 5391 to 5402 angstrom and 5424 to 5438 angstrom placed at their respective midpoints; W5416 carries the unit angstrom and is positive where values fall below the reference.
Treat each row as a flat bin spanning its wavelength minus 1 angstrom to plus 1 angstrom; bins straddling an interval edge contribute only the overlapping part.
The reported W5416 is 1.3 angstrom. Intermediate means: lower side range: 35.7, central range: 33.7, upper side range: 35.3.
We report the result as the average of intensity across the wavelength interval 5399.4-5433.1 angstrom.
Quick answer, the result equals 34.3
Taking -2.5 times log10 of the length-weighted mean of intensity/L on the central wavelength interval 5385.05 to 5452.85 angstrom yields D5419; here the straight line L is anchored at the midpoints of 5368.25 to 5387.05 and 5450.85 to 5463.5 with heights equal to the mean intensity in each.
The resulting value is 0.04 mag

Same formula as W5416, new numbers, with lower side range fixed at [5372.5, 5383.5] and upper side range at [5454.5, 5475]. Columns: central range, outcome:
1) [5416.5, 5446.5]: 0.8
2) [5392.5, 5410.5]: 1.6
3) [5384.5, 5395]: 0.1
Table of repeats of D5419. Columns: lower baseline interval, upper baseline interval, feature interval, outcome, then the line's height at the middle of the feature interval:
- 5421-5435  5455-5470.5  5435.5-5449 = 0.02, 36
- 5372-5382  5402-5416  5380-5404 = -0.02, 35.2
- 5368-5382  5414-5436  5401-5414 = 0.07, 35.1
